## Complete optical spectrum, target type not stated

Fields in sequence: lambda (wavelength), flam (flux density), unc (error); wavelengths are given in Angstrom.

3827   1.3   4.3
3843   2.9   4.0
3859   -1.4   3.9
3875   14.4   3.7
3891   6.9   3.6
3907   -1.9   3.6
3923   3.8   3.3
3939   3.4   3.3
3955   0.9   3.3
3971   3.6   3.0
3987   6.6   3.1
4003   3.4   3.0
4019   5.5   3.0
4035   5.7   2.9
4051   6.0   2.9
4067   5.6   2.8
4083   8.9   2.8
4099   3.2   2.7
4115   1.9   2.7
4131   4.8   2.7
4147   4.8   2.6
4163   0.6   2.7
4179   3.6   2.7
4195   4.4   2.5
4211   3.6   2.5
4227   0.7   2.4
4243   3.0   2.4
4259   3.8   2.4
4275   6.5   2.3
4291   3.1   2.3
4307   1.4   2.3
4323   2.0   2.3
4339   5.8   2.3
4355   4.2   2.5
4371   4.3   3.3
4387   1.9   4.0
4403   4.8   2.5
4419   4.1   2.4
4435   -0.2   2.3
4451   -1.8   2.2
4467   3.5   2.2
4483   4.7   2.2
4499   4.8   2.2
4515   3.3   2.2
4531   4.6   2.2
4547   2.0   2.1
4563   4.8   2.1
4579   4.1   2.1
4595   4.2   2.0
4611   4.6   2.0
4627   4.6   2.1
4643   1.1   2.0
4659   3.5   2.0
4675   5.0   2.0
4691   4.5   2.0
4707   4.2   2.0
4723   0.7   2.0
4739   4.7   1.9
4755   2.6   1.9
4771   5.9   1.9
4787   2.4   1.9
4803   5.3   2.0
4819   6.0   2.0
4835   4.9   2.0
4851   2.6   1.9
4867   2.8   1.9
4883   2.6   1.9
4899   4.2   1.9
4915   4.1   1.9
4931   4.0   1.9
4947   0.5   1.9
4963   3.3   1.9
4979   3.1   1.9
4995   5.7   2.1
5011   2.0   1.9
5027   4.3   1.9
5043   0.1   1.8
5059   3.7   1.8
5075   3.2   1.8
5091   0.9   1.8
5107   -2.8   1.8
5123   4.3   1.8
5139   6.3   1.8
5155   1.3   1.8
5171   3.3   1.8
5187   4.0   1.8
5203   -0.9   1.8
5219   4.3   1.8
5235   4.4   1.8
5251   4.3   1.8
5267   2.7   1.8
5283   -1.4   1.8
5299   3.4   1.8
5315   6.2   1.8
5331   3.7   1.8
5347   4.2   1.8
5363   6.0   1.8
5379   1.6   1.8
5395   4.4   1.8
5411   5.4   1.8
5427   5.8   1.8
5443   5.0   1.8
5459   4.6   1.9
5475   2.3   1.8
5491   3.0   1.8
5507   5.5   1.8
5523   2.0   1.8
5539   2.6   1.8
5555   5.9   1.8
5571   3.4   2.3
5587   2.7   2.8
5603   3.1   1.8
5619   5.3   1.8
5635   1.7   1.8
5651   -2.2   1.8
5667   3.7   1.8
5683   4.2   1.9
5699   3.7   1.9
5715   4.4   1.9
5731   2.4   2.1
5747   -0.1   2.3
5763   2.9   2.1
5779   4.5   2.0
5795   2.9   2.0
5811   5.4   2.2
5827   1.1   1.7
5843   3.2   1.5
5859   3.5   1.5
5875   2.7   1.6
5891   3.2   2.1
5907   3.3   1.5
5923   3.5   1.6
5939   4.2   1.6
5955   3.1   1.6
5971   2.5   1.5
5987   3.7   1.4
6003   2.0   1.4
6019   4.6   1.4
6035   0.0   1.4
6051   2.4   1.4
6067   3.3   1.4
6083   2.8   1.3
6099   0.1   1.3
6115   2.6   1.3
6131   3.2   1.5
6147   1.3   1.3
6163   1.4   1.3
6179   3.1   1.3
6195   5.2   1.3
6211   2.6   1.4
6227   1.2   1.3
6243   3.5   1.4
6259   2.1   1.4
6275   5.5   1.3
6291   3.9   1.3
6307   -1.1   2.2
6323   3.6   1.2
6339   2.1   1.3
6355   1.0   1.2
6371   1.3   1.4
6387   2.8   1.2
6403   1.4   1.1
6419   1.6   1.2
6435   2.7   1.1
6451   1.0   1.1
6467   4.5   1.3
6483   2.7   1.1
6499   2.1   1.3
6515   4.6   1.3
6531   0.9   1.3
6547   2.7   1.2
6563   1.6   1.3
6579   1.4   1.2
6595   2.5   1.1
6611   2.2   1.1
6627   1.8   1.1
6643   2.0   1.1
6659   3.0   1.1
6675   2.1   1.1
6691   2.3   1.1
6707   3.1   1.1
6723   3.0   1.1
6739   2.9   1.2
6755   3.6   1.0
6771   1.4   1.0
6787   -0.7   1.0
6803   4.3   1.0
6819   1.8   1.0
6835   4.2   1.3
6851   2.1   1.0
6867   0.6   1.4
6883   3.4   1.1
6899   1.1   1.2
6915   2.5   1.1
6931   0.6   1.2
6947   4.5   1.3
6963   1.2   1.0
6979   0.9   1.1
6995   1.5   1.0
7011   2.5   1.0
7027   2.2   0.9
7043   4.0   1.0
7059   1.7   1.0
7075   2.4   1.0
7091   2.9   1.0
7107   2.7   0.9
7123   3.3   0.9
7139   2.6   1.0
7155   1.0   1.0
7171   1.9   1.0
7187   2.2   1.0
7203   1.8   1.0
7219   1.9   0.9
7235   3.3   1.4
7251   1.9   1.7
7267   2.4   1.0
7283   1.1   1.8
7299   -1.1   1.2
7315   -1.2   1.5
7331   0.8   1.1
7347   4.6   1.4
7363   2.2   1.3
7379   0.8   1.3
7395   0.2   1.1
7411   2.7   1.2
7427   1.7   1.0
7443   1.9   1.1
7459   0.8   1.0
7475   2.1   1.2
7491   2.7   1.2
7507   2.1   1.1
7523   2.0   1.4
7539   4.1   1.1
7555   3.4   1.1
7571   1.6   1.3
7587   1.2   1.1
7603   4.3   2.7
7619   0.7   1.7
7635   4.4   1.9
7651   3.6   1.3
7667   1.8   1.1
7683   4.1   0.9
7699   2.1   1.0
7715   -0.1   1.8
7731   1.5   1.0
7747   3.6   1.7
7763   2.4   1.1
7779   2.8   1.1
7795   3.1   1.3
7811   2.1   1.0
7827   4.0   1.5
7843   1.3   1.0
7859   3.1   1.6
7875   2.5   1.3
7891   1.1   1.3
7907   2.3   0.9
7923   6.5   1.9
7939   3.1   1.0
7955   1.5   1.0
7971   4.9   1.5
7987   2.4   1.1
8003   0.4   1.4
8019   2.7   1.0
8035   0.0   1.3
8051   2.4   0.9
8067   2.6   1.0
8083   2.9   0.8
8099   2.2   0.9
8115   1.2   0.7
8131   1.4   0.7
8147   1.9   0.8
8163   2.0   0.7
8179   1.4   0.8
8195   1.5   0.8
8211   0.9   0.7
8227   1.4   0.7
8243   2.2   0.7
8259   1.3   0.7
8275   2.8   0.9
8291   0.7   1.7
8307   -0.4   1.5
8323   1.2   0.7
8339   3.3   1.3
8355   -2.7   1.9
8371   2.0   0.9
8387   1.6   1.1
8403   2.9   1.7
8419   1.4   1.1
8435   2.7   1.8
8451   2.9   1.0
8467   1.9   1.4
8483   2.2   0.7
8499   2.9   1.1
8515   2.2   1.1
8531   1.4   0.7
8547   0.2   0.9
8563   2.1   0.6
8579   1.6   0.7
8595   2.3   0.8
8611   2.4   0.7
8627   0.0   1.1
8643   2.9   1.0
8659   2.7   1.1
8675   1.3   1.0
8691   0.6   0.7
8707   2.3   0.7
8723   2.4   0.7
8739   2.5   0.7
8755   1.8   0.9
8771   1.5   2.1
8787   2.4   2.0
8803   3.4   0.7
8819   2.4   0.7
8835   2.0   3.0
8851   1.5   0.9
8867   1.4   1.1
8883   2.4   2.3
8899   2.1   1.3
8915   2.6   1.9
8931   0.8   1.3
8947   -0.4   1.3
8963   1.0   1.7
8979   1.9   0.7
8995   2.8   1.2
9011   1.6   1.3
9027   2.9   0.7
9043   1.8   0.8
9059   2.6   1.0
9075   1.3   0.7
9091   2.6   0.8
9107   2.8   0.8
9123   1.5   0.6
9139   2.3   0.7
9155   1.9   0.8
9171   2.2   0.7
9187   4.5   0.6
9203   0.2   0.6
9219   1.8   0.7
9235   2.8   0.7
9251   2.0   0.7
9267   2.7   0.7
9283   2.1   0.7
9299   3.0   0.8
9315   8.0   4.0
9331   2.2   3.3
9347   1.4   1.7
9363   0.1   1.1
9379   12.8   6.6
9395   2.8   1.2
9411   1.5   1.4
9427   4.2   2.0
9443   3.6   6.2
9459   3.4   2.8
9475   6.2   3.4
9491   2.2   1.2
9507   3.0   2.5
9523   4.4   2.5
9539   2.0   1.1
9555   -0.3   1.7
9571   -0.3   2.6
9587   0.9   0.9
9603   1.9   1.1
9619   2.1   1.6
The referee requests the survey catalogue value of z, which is 0.40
